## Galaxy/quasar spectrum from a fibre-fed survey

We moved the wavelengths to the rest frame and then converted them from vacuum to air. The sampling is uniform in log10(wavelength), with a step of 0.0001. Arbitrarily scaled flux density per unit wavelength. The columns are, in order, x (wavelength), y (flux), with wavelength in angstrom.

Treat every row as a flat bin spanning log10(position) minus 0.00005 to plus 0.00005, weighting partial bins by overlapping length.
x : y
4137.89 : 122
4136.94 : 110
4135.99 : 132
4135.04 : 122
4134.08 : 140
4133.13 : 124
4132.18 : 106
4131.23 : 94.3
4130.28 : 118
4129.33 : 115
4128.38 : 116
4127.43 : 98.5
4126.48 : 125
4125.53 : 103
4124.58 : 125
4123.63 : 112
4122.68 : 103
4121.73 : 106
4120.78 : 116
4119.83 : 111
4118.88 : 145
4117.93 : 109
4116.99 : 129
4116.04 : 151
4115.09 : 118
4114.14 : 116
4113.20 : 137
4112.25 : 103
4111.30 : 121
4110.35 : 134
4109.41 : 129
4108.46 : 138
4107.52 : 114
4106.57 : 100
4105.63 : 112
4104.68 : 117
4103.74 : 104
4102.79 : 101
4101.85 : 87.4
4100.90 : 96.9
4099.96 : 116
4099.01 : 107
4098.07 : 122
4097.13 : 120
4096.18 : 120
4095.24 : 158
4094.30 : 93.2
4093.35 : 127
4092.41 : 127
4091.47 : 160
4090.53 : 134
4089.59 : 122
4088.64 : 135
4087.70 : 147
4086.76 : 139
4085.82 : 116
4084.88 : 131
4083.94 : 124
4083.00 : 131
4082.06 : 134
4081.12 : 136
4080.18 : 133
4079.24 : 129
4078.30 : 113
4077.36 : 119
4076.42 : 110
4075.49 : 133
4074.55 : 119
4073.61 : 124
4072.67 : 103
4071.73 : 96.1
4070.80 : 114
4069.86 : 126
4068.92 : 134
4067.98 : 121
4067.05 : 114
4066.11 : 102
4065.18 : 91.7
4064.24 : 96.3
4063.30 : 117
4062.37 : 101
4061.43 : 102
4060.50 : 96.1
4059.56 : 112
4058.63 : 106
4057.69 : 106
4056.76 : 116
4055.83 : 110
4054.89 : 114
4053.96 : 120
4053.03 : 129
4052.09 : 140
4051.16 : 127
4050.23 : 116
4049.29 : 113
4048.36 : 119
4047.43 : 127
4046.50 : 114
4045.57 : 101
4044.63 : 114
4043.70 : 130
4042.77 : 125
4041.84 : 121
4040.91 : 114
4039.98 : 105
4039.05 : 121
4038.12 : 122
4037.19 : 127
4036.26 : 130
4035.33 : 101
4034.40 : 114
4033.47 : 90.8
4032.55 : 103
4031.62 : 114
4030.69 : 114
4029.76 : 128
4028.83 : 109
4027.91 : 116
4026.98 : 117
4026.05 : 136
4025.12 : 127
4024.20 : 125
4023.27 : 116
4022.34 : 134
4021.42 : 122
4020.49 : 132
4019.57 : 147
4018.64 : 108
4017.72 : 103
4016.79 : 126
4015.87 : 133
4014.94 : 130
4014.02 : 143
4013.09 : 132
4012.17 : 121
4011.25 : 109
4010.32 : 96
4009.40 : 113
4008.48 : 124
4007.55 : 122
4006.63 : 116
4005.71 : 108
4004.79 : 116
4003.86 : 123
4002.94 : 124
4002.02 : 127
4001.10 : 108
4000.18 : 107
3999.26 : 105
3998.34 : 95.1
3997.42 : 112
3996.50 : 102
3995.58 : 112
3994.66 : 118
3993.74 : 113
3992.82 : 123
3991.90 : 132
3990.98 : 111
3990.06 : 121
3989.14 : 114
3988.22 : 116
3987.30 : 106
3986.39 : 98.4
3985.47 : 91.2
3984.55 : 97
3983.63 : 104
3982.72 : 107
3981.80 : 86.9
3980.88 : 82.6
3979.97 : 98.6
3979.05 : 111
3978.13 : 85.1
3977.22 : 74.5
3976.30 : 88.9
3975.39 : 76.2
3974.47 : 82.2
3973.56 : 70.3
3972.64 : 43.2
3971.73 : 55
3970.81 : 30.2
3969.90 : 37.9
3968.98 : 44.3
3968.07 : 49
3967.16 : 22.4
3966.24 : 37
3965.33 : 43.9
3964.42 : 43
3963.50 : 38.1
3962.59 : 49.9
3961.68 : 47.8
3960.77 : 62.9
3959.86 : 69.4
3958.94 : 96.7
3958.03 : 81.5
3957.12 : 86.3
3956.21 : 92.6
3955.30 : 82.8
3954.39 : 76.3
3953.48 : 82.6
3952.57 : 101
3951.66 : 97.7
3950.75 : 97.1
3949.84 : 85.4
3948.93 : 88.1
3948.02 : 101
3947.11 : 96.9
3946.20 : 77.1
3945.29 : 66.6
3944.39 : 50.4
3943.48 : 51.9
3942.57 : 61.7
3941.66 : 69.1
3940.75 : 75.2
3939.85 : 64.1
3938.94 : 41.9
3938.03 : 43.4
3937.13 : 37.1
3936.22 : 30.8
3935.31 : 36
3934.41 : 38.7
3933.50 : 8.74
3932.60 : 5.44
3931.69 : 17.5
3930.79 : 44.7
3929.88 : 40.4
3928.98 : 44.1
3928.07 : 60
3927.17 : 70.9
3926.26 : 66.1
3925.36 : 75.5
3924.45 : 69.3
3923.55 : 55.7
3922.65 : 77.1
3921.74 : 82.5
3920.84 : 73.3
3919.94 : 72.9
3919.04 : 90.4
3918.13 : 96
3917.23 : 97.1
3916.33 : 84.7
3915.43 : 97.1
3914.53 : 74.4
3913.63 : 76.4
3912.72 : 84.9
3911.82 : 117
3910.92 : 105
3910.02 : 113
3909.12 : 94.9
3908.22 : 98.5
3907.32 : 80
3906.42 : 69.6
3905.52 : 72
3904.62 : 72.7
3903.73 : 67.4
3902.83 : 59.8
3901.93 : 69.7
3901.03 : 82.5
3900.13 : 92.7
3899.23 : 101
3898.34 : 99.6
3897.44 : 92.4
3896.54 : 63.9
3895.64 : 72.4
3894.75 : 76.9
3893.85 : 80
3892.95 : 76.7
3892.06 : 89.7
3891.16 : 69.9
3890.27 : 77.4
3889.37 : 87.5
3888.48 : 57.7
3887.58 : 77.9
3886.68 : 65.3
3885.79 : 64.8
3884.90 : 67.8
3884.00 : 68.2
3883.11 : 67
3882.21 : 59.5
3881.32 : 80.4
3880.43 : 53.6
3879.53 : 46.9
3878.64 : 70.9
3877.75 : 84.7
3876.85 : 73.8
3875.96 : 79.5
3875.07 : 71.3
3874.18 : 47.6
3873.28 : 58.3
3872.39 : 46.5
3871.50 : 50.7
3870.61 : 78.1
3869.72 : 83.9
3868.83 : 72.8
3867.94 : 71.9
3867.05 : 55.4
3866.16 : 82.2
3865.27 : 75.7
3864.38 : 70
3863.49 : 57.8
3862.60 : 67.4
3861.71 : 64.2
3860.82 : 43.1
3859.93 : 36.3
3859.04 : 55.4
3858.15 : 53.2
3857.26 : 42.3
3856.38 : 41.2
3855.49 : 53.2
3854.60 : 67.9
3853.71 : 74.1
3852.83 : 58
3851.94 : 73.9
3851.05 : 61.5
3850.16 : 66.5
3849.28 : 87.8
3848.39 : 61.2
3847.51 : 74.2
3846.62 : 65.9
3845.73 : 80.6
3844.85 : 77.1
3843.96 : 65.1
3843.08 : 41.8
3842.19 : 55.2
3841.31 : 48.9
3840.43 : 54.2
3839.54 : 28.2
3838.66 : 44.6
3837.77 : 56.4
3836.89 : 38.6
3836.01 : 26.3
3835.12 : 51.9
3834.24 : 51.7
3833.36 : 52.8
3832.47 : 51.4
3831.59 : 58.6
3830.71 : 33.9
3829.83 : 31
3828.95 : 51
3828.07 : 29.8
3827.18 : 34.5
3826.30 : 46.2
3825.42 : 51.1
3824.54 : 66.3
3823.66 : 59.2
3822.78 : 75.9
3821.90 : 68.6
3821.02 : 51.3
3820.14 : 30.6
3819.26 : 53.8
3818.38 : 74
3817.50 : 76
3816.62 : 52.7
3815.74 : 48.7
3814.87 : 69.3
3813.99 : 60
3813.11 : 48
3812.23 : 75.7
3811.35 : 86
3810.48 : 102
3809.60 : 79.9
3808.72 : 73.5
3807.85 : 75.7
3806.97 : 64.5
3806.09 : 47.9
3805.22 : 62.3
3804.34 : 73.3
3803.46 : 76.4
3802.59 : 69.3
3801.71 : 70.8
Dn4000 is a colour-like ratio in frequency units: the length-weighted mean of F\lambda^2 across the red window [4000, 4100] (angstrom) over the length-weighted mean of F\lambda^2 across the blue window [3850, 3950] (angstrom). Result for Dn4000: 1.9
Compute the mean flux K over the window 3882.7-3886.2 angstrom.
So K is 67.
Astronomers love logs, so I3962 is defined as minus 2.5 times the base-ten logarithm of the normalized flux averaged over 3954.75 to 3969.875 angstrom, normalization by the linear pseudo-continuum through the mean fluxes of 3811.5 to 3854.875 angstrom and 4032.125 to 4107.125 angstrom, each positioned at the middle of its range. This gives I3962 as 0.46 mag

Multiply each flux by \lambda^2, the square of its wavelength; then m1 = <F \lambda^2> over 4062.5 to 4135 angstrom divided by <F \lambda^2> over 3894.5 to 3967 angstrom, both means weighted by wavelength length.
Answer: 1.84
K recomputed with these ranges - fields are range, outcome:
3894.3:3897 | 71.1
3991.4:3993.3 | 127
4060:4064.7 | 102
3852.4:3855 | 66.8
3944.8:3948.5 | 85.1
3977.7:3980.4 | 98.1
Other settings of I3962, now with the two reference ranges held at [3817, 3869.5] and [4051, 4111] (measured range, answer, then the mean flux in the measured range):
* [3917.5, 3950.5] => 0.31 mag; 60.6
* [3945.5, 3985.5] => 0.19 mag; 74.1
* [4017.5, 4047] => -0.12 mag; 118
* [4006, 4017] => -0.21 mag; 122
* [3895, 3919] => -0.17 mag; 86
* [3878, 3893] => -0.02 mag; 69.5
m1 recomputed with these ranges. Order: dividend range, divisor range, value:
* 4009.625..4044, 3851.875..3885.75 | 2.06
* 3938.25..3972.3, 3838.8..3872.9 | 1.13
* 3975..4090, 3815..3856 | 2.29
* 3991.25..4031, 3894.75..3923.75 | 1.49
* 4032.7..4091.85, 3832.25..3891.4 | 2.12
